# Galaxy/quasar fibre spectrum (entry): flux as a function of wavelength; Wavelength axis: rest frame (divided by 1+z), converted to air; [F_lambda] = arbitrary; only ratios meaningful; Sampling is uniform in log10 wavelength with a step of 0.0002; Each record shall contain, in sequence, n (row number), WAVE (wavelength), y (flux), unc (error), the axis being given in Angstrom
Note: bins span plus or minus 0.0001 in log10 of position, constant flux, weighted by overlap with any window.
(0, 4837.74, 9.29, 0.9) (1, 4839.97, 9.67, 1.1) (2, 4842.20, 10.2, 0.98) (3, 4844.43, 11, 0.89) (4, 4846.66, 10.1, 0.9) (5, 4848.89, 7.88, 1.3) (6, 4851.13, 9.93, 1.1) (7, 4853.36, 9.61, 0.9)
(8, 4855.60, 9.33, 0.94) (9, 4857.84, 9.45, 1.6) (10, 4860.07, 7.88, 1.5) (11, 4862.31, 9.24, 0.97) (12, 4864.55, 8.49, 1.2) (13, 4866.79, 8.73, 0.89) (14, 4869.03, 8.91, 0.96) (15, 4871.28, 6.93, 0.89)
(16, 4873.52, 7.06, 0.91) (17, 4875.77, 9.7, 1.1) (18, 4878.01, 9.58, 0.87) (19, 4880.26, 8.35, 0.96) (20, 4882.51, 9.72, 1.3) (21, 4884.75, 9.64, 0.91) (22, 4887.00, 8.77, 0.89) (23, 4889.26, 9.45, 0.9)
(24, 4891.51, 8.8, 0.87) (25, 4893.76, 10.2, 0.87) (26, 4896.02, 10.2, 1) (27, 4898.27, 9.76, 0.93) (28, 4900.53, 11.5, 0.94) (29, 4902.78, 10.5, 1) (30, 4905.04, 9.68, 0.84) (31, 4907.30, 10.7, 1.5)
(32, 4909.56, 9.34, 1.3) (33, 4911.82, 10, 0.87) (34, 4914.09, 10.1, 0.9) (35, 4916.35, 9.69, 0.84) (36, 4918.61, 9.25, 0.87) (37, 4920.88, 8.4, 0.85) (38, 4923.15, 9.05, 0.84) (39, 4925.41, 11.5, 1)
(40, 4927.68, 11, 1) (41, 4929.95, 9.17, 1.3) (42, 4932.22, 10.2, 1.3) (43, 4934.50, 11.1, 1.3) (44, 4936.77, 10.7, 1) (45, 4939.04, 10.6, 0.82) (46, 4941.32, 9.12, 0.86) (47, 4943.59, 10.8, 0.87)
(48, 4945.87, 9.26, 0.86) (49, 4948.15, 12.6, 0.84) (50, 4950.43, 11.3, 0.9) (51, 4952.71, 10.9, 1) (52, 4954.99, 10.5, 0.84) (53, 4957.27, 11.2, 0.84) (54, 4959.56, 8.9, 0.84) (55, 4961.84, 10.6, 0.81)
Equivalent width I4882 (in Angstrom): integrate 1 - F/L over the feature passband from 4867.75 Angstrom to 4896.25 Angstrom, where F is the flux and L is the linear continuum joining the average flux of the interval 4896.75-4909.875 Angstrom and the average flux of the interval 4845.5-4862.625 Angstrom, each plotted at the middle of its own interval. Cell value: 2.4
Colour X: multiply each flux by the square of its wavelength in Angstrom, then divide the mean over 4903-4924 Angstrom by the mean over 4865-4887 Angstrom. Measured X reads 1.12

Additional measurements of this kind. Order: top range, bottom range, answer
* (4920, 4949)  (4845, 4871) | 1.17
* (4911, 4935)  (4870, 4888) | 1.16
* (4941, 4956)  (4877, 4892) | 1.20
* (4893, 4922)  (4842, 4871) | 1.11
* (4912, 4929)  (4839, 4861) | 1.07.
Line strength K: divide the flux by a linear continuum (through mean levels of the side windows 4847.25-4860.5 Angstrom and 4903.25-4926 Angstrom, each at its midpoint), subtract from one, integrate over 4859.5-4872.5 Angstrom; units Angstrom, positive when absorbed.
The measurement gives 1.2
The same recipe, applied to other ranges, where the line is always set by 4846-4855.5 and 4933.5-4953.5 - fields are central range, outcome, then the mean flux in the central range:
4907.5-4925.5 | 1.2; 9.61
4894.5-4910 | -0.3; 10.3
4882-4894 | 0.6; 9.36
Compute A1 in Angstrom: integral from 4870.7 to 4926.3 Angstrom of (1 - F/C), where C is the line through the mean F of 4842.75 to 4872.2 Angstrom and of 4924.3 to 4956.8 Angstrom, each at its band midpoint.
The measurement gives 1.8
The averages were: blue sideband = 9.07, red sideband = 10.6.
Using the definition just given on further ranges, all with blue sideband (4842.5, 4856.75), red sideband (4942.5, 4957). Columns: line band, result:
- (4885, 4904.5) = 0.7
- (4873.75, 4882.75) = 0.9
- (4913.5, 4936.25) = 1.4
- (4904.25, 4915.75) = 0.5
